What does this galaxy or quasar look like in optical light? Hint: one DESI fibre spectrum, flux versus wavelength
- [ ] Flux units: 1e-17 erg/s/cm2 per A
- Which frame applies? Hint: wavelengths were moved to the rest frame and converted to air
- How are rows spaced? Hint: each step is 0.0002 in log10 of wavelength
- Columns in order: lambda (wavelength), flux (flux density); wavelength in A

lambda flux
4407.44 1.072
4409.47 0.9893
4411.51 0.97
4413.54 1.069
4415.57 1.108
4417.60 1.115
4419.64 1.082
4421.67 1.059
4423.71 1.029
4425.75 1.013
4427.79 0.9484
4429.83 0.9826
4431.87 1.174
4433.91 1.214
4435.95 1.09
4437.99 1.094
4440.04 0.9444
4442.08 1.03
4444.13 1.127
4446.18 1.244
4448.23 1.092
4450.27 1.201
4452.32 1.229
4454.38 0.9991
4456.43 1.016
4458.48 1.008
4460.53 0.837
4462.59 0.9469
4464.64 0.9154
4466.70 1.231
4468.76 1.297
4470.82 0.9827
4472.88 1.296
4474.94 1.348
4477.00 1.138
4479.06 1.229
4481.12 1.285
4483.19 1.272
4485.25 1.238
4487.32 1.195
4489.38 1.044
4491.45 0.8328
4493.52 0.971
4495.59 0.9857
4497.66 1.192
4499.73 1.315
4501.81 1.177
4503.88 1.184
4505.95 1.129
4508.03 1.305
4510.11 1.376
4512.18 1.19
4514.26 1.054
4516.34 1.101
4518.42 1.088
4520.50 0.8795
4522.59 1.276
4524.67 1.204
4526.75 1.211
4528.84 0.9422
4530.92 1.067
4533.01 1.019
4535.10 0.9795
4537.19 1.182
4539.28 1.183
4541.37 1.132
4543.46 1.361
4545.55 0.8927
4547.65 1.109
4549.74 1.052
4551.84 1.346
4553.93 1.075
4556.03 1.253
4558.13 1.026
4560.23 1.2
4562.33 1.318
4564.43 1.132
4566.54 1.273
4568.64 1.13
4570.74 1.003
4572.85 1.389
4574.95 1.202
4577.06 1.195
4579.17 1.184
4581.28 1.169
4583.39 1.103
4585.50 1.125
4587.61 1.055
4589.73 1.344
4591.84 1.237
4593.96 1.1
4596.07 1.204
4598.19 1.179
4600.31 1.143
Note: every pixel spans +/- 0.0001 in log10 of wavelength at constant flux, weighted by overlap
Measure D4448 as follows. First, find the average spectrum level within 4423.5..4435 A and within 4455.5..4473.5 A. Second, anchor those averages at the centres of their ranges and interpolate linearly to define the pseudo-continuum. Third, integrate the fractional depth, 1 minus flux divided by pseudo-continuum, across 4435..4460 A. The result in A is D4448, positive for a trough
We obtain -0.6 A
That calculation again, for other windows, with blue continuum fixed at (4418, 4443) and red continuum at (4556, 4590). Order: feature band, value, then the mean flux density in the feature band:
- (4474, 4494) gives -1.1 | 1.16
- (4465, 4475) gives -1.0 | 1.2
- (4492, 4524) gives -0.6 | 1.14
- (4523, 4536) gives 0.7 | 1.08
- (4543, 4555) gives 0.3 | 1.13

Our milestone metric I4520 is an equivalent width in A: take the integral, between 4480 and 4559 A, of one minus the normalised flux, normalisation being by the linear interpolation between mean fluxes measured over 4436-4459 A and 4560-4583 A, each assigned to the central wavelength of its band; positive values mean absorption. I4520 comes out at 1.2 A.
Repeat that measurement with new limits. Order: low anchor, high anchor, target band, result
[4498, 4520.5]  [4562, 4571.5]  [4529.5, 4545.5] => 0.8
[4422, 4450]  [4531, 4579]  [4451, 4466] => 1.2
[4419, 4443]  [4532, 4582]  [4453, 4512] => -2.0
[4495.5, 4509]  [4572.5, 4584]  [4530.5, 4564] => 1.7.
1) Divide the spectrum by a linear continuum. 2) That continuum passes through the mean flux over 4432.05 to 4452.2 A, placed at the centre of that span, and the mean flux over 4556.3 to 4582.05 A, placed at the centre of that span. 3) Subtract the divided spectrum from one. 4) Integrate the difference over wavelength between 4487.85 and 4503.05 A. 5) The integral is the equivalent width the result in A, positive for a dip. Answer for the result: 0.93 A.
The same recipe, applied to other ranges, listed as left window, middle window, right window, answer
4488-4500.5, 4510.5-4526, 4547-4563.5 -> -0.3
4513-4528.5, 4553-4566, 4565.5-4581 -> 0.0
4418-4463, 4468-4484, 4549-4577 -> -1.9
